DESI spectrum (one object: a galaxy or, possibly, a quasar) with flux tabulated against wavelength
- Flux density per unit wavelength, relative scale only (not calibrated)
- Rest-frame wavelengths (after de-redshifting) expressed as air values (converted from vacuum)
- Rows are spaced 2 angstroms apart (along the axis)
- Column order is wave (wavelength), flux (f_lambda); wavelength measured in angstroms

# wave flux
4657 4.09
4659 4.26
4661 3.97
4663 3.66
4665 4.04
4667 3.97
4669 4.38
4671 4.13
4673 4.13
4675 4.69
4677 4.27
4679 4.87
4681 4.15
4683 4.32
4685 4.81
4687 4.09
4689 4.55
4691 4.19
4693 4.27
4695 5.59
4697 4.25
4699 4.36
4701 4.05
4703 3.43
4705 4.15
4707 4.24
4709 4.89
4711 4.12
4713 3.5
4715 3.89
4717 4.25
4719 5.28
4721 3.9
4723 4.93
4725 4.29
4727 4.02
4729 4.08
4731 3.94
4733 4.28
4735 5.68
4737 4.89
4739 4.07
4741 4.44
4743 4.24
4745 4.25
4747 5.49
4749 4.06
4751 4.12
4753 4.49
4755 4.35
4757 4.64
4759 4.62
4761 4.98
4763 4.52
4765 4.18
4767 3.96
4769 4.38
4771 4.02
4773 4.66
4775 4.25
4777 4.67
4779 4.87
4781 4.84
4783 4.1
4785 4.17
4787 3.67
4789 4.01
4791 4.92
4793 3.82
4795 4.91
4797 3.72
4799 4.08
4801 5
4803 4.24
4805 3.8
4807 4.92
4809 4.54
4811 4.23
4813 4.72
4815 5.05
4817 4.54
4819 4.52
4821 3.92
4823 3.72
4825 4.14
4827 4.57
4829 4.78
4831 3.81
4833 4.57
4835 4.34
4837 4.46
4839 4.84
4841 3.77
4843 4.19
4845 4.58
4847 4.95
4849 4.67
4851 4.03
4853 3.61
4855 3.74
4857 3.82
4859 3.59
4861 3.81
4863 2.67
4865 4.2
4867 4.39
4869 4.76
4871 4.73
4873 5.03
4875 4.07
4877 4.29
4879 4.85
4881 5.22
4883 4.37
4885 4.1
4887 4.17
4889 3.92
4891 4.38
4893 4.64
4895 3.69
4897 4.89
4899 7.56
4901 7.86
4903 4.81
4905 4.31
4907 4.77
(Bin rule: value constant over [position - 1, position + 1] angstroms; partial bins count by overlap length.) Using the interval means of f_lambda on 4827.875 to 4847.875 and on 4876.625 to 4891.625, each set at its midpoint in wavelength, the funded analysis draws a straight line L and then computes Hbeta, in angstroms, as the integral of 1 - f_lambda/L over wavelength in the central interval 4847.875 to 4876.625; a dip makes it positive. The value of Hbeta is 2.17 angstroms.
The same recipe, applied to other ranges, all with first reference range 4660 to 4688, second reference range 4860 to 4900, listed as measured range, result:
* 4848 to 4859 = 1.3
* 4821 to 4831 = 0.5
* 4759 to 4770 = -0.2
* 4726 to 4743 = -0.4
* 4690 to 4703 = -0.3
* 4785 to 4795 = 0.4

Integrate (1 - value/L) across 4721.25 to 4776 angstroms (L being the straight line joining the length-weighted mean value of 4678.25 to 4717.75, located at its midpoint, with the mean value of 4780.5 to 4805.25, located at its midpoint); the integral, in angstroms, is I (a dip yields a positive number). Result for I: -2.0 angstroms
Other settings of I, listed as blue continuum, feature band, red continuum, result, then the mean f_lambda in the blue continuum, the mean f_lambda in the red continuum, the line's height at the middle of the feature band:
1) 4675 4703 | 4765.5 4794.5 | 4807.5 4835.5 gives 0.57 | 4.42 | 4.4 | 4.4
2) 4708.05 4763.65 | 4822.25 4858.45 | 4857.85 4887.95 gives 0.57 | 4.44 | 4.28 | 4.32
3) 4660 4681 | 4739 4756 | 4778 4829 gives -0.43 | 4.21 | 4.37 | 4.3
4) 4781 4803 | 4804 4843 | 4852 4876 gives -1.97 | 4.27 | 4.04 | 4.17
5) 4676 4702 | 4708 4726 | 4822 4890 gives 0.30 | 4.44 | 4.26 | 4.41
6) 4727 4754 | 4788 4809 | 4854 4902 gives 0.62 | 4.45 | 4.53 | 4.48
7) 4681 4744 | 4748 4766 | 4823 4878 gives -0.54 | 4.35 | 4.23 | 4.31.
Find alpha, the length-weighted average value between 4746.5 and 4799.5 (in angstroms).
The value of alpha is 4.38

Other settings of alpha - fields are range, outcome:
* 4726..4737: 4.44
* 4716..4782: 4.47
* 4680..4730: 4.3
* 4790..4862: 4.3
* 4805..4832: 4.4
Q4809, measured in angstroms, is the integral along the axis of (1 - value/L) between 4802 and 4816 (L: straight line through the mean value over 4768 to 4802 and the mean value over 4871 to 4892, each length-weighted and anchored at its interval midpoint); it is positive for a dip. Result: -0.4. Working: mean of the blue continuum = 4.36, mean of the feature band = 4.5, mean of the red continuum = 4.45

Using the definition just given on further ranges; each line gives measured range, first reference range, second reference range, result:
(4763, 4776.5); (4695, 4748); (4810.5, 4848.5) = 0.33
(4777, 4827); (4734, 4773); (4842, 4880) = 0.06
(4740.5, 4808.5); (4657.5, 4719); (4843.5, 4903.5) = -0.27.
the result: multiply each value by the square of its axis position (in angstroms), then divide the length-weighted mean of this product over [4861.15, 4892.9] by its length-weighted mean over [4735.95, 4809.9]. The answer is 1.03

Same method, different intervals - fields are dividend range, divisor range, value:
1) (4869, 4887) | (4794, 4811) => 1.07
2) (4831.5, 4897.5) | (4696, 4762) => 1.04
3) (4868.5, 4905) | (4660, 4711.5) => 1.23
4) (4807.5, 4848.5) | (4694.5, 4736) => 1.07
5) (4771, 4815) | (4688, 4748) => 1.03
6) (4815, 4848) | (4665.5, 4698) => 1.06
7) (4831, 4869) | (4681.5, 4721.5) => 1.02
